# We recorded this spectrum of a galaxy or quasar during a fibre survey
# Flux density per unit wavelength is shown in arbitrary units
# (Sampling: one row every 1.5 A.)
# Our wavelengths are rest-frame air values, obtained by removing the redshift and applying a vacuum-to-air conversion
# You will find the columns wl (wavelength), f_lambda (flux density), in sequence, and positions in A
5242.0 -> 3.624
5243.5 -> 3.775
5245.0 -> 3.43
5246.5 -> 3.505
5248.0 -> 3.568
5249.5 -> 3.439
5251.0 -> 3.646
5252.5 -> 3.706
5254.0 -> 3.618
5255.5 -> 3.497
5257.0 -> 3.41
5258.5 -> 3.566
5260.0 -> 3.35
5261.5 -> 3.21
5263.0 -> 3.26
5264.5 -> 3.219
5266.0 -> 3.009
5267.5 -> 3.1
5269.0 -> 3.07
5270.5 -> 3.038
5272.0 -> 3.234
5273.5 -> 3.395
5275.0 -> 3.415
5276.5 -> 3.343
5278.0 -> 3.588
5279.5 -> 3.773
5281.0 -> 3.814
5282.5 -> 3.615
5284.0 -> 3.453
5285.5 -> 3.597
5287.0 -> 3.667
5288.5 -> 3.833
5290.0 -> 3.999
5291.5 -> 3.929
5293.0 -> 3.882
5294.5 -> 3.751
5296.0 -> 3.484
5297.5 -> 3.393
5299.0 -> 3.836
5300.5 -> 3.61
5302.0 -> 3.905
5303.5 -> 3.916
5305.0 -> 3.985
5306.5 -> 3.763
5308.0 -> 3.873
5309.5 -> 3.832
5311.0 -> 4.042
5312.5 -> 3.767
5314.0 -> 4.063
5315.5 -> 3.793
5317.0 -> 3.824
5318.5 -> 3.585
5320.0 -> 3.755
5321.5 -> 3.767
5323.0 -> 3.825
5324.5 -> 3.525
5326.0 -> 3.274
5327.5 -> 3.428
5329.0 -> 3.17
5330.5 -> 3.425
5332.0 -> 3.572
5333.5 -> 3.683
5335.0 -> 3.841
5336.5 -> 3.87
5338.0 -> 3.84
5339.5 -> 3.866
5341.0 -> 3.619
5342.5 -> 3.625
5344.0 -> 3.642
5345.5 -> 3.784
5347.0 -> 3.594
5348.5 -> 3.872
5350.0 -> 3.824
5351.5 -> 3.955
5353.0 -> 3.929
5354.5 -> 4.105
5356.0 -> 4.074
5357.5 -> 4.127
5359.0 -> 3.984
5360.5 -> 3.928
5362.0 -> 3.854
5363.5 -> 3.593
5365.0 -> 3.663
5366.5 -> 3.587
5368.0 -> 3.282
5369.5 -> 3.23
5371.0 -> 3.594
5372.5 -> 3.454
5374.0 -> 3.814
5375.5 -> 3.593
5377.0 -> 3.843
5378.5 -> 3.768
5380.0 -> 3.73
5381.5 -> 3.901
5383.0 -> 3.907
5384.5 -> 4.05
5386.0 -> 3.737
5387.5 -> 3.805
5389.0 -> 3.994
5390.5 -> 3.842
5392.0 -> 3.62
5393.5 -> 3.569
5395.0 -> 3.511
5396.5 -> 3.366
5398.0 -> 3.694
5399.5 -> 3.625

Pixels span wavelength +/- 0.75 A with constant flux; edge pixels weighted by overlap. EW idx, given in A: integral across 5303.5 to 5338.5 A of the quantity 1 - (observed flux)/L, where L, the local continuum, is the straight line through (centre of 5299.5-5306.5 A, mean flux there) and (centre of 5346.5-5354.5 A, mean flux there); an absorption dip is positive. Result 1.2 A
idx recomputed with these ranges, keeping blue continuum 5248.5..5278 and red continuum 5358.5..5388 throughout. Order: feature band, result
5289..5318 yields -2.81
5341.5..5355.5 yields -0.71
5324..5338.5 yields 0.07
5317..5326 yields -0.32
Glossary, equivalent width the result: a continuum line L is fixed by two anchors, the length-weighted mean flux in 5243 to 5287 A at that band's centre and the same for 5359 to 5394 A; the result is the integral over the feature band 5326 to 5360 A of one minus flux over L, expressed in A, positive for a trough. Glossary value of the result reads -1.1 A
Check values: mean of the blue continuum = 3.44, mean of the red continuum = 3.72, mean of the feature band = 3.76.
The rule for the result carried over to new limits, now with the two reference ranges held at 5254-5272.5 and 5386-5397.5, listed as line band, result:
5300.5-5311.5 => -1.5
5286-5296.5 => -1.4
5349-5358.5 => -1.2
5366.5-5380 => 0.1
